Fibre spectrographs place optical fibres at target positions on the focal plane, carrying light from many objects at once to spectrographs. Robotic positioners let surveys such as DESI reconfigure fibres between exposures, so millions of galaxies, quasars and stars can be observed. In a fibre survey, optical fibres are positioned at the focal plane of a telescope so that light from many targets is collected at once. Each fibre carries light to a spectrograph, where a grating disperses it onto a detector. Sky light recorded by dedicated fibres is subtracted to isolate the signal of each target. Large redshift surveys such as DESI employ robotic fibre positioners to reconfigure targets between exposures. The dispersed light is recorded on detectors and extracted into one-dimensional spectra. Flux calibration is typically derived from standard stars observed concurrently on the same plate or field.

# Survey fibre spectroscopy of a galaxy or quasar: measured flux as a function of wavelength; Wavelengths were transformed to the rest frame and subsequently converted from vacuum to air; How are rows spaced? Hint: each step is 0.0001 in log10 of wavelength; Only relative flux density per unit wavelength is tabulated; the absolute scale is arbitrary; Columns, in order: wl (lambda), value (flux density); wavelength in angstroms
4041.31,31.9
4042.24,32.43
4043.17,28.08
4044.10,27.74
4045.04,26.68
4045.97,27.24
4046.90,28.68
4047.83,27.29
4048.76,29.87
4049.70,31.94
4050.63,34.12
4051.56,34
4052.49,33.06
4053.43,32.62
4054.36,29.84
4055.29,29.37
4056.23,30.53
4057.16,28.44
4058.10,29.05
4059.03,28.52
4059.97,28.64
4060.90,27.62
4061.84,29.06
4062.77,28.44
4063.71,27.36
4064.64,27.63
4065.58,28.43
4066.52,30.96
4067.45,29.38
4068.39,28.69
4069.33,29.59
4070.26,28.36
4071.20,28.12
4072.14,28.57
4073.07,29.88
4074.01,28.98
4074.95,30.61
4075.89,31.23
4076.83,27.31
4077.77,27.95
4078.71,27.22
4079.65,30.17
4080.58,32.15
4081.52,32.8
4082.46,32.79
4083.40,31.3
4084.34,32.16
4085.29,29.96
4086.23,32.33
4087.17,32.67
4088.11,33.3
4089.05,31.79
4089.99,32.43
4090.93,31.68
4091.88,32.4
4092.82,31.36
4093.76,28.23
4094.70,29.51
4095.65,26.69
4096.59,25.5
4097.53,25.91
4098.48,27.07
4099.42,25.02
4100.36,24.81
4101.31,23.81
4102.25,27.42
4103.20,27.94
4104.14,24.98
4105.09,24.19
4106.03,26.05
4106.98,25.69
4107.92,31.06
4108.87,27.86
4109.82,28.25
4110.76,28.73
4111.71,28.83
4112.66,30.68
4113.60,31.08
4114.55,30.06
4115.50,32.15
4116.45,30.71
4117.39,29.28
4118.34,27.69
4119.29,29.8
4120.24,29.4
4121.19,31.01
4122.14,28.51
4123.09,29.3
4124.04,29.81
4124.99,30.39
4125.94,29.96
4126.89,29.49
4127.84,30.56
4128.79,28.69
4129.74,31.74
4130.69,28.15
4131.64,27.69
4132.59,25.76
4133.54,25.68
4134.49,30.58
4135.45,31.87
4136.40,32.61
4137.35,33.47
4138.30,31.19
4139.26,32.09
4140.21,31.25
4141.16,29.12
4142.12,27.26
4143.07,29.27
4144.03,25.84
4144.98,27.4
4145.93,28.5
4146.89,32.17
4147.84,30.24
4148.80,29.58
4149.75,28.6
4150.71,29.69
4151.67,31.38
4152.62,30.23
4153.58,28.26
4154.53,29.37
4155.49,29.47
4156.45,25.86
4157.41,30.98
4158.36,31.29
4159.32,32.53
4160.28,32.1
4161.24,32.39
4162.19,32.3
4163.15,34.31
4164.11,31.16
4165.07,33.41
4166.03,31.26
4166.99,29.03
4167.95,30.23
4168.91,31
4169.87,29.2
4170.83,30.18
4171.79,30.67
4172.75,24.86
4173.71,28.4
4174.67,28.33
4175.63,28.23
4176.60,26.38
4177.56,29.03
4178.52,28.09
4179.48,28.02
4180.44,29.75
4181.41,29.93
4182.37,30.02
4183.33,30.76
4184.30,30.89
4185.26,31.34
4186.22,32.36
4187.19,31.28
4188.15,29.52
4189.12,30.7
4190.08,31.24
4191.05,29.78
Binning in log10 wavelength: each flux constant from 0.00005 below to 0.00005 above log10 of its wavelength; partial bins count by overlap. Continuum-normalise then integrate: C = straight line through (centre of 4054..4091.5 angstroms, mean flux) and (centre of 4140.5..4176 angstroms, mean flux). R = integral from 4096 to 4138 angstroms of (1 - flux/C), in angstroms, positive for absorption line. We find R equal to 1.7 angstroms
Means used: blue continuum 29.9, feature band 28.6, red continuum 29.9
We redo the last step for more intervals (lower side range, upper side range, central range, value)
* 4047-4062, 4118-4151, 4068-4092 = -0.4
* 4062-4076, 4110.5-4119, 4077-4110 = 0.6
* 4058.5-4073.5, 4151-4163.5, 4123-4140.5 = 0.1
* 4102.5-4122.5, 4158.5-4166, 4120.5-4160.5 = 1.4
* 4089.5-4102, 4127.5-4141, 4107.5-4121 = -0.3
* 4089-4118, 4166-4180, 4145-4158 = -0.4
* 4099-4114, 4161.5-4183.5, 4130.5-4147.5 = -0.6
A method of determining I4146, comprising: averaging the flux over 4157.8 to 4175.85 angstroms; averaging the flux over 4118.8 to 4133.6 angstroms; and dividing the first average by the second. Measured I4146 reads 1.05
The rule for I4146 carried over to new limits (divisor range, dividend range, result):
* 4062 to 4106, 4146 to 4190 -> 1.03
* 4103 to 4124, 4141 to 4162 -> 1.03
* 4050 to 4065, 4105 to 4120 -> 0.97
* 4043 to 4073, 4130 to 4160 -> 1.01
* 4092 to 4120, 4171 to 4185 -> 1.03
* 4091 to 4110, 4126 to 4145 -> 1.08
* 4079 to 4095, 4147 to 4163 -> 0.96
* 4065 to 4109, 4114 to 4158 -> 1.02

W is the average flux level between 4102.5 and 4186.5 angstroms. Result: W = 29.6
